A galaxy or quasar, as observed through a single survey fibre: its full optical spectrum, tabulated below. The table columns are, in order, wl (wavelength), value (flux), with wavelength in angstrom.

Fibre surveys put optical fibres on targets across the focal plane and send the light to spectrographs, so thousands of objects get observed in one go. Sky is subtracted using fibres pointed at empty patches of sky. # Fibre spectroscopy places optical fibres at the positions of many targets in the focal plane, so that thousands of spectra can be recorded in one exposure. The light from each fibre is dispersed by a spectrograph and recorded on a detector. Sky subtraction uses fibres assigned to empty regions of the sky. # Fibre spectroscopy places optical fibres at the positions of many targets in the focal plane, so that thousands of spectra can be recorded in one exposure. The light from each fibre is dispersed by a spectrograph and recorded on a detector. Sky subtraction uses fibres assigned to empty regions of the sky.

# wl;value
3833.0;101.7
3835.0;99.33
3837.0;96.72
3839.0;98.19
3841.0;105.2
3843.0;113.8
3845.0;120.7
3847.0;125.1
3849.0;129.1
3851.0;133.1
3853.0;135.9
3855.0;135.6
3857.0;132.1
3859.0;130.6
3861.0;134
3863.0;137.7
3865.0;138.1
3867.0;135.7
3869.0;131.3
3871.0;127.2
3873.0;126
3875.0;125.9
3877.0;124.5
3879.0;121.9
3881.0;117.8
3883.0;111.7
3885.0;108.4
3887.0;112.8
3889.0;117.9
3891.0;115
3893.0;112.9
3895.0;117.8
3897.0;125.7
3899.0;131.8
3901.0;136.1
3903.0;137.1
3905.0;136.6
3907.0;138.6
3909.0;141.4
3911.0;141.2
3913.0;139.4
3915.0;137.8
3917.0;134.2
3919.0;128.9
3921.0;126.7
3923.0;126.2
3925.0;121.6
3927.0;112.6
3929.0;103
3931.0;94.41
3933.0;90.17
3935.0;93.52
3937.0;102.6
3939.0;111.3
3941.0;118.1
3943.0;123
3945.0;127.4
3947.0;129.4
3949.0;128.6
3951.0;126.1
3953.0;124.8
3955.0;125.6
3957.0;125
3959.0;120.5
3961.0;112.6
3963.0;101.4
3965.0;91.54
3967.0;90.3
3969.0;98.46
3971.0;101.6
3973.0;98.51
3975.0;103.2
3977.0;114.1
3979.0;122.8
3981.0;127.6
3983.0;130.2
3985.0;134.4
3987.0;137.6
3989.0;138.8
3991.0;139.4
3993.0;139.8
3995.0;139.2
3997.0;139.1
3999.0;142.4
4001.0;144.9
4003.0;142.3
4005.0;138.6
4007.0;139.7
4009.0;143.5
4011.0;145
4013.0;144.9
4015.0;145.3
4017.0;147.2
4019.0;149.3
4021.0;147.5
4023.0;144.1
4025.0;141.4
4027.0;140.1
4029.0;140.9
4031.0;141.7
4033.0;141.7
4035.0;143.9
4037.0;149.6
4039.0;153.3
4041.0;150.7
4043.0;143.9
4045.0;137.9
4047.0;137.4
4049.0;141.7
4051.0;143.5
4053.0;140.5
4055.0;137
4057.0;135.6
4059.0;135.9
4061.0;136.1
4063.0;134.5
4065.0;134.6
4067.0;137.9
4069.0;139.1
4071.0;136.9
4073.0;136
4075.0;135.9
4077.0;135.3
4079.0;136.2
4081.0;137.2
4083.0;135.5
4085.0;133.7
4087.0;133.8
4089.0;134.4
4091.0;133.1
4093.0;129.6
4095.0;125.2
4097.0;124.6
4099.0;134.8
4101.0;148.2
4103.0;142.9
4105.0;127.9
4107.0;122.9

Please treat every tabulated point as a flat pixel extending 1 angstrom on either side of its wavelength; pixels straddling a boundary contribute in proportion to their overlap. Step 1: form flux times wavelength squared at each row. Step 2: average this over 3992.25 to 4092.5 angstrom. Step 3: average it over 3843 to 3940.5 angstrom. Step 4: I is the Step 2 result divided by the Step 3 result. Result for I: 1.2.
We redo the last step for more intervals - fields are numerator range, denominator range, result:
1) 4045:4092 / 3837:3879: 1.20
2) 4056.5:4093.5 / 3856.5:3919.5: 1.16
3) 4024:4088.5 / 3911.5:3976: 1.28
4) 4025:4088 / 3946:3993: 1.22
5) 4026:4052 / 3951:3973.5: 1.37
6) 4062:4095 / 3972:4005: 1.08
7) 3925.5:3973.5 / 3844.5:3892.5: 0.92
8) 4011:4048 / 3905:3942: 1.27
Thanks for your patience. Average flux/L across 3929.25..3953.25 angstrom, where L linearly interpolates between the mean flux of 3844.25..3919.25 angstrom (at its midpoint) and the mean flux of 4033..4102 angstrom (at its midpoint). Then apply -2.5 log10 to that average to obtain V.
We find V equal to 0.16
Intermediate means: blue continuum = 129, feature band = 113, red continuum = 138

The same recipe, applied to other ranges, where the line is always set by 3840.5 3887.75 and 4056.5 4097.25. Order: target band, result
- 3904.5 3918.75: -0.08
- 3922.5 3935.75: 0.22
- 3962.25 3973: 0.32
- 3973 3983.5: 0.12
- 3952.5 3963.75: 0.10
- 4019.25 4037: -0.09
